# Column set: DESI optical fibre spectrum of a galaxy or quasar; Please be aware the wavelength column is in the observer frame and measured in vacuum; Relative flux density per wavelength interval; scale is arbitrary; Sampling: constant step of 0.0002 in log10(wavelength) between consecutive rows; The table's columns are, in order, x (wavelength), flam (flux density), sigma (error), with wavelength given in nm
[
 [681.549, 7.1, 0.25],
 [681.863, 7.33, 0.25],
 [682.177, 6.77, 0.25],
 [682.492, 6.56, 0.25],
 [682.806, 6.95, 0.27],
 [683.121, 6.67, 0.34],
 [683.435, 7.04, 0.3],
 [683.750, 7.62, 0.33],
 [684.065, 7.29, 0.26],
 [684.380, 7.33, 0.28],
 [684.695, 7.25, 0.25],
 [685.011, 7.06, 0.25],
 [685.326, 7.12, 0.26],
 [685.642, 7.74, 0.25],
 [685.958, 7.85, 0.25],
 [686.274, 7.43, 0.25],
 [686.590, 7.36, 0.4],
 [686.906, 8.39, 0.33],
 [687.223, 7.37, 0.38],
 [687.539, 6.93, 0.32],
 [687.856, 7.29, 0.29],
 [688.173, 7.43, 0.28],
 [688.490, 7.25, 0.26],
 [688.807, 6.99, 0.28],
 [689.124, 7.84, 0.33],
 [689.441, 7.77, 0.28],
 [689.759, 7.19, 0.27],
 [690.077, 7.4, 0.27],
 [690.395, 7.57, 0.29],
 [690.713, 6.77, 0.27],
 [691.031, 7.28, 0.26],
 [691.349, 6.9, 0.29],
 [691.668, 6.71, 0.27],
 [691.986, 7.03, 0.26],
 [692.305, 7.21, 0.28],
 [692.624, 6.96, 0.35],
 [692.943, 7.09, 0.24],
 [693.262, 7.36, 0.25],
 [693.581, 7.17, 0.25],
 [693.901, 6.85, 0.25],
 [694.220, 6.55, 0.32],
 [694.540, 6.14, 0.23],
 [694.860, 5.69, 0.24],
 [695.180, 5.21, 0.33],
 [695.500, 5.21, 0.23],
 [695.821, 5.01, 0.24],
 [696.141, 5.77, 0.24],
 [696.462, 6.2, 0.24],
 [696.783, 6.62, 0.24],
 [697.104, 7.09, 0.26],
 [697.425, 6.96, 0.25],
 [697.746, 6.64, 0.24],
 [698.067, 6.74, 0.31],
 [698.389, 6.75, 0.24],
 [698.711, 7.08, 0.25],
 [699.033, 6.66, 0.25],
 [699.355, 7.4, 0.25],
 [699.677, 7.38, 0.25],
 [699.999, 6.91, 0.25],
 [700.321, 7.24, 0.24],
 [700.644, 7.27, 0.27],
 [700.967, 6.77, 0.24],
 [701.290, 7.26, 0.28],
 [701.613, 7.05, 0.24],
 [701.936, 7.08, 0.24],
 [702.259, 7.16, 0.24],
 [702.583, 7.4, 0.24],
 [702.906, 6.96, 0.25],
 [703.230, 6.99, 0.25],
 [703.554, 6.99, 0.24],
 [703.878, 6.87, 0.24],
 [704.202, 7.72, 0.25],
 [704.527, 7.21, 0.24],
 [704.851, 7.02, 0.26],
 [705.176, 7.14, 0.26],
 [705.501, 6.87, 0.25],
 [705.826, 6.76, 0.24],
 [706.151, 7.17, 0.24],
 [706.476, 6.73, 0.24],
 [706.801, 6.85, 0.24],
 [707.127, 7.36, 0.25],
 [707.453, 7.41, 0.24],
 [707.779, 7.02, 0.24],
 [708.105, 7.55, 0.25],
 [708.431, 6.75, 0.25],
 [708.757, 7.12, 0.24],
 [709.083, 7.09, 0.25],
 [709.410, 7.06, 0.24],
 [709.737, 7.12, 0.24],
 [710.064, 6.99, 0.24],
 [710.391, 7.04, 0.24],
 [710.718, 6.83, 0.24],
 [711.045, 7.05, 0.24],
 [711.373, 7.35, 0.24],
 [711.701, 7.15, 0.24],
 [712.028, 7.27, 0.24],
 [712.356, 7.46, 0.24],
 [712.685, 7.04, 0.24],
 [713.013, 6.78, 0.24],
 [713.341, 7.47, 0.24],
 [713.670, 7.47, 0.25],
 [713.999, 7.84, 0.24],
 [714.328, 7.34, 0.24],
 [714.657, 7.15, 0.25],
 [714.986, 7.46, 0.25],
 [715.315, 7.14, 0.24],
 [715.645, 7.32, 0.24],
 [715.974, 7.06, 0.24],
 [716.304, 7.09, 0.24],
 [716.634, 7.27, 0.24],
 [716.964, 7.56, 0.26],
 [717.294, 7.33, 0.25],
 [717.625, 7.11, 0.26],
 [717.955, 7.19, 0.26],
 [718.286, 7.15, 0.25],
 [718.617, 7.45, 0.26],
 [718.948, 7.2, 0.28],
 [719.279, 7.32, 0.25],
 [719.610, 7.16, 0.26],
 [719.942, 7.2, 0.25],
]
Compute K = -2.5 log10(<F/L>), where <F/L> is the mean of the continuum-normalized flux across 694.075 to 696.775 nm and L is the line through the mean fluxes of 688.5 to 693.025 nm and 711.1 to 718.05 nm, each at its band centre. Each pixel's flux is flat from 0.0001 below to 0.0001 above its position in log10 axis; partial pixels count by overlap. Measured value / 0.24 mag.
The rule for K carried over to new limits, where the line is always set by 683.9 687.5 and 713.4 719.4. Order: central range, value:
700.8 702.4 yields 0.047 mag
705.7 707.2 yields 0.060 mag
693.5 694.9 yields 0.141 mag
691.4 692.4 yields 0.070 mag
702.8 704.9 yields 0.037 mag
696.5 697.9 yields 0.096 mag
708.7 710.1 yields 0.039 mag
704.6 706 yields 0.060 mag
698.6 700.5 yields 0.041 mag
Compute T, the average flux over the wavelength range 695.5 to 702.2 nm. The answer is 6.76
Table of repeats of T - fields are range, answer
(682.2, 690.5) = 7.32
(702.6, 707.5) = 7.07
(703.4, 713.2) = 7.09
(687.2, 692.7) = 7.22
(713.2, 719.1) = 7.31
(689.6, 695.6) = 6.77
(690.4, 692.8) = 7.02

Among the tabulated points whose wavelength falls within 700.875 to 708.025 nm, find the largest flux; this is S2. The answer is 7.72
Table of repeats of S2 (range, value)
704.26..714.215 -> 7.84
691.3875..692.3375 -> 7.21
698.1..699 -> 7.08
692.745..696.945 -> 7.36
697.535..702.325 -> 7.4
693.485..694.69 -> 7.17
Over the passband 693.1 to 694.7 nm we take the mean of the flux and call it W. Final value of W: 6.82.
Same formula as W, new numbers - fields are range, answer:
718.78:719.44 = 7.26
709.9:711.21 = 6.98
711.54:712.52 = 7.3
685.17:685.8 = 7.43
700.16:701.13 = 7.09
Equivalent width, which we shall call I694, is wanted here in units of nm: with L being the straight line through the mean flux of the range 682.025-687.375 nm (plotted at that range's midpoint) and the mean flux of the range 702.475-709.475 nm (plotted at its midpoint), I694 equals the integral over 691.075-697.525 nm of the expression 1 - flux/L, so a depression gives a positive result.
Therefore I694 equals 0.63 nm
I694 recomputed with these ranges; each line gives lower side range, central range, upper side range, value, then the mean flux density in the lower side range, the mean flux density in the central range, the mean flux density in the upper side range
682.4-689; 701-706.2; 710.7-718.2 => 0.126 nm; 7.29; 7.09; 7.26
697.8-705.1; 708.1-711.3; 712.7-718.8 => 0.068 nm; 7.08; 7.04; 7.28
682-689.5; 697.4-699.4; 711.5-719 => 0.119 nm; 7.3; 6.85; 7.28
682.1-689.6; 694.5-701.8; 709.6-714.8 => 0.688 nm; 7.31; 6.58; 7.21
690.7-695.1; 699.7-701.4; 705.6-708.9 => -0.039 nm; 6.81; 7.11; 7.07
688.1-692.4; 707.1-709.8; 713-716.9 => 0.050 nm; 7.24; 7.16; 7.31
